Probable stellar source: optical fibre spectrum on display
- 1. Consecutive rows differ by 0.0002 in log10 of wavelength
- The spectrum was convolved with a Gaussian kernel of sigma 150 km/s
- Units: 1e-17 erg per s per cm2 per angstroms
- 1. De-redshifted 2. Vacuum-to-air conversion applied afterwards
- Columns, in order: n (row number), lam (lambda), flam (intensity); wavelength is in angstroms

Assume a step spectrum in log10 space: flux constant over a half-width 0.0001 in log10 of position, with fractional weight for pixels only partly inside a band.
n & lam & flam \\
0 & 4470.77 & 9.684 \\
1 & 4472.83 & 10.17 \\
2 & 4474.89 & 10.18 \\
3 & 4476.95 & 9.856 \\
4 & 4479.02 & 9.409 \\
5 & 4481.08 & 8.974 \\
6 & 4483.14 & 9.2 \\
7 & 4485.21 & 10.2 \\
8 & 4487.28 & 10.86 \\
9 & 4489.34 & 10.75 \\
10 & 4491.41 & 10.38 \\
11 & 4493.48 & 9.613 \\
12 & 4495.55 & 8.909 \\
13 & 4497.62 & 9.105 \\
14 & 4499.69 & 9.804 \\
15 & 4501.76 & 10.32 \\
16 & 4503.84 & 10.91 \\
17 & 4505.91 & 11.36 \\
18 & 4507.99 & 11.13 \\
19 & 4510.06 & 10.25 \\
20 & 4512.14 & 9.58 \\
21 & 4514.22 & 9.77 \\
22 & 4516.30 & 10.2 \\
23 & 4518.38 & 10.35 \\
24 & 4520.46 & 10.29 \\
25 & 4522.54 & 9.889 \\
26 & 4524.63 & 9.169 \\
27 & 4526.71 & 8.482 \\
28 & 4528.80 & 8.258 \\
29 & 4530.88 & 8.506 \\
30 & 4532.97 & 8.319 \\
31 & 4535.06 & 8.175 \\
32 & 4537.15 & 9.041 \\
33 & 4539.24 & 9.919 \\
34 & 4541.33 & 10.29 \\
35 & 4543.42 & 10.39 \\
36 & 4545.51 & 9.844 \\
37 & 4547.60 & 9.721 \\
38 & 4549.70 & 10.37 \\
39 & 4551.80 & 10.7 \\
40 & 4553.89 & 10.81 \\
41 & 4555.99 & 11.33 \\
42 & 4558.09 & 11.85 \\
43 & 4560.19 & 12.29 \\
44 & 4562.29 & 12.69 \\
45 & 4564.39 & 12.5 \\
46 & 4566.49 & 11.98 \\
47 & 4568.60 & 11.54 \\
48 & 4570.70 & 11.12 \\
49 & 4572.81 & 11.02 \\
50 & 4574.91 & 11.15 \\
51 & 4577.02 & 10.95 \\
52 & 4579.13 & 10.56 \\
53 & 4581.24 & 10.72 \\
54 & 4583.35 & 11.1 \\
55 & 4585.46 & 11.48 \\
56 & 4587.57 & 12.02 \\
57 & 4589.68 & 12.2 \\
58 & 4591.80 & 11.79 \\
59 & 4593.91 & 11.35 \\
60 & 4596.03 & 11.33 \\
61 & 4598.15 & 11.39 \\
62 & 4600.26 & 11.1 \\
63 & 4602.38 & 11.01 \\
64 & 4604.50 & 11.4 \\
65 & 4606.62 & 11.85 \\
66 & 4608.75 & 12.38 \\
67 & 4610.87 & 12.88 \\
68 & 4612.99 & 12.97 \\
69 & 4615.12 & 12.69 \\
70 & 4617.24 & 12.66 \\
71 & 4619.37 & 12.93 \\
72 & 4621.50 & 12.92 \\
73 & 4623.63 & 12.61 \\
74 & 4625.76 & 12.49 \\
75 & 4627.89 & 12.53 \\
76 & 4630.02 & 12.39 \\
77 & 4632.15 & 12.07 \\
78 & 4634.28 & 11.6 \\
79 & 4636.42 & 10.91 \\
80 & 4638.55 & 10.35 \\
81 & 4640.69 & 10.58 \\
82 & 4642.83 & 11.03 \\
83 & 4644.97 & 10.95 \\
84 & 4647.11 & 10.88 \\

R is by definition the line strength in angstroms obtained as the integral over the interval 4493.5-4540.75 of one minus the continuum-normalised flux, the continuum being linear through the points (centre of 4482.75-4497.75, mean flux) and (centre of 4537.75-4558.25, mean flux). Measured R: 2.5 angstroms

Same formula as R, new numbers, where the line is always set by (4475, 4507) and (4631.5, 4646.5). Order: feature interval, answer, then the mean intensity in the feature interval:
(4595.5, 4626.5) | -3.9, 12.2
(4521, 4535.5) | 2.1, 8.76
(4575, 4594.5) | -1.3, 11.3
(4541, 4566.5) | -1.7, 11.1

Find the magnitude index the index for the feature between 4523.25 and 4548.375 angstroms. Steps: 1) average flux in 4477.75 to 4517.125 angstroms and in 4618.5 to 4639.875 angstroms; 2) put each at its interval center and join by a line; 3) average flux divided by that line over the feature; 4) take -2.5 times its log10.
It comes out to 0.16 mag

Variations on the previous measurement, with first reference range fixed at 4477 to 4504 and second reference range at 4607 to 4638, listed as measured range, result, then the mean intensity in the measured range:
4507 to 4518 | 0.01 mag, 10.2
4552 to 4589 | -0.01 mag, 11.5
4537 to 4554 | 0.08 mag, 10.1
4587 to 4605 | 0.03 mag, 11.5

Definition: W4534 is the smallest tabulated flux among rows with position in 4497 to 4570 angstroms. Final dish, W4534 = 8.175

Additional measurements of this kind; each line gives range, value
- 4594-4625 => 11.01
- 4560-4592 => 10.56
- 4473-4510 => 8.909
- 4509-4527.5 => 8.482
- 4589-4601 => 11.1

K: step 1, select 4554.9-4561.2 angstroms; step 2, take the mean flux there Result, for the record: 11.8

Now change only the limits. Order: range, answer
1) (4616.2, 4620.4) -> 12.8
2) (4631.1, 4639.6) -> 11.2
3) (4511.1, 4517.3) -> 9.84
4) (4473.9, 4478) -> 10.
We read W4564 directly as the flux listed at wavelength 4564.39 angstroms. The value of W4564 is 12.5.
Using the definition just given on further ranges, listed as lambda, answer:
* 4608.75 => 12.38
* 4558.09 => 11.85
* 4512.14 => 9.58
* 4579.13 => 10.56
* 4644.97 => 10.95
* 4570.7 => 11.12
